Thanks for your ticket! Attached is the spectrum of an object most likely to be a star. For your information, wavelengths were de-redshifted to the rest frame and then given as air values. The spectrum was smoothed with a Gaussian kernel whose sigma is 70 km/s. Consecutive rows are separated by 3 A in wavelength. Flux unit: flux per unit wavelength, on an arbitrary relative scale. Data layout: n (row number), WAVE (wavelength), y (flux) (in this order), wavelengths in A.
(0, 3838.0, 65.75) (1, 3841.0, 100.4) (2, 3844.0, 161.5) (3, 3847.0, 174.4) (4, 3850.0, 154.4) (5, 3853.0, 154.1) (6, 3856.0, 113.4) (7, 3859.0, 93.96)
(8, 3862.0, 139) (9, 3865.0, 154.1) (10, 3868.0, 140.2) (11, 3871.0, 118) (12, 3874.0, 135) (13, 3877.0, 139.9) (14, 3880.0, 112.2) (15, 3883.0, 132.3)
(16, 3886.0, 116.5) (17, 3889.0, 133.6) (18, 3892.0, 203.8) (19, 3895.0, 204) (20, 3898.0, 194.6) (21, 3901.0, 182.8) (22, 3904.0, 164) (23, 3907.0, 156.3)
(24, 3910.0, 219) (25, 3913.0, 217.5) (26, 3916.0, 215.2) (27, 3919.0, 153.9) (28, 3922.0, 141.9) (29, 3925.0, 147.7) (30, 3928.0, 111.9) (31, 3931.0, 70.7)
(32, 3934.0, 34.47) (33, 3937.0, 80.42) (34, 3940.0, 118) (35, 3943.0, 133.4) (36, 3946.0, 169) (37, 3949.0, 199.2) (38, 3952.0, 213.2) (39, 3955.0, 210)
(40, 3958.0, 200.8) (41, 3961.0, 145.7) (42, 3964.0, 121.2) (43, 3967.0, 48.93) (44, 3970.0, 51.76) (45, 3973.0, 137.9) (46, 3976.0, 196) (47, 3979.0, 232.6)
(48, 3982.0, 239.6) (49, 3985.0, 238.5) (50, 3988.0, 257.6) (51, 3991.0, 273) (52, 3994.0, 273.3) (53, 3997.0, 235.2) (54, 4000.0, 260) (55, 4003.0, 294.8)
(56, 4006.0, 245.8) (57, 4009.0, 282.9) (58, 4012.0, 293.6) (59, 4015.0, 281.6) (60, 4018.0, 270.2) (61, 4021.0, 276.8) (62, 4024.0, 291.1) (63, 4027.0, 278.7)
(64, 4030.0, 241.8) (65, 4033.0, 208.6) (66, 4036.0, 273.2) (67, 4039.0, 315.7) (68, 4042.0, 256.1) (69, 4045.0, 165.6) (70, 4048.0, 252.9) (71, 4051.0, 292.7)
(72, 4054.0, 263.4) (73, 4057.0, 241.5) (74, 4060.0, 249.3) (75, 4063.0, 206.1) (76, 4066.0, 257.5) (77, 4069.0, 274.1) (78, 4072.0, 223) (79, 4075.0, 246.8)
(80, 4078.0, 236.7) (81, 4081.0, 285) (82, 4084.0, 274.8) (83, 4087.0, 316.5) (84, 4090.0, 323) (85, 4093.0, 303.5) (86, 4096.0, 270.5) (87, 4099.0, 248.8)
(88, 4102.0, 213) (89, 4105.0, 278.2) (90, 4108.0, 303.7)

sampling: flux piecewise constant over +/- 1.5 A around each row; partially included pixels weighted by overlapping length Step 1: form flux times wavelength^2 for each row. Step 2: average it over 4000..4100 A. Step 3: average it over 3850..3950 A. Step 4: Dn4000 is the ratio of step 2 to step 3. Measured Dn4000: 1.97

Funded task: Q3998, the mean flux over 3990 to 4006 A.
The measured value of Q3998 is 265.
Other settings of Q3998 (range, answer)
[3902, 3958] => 155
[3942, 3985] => 167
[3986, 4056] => 264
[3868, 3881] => 128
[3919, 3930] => 134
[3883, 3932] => 165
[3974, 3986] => 222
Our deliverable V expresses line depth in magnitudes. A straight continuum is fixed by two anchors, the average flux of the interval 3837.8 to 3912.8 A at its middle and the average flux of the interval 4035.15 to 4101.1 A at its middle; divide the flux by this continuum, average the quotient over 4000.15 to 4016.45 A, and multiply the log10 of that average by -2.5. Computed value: -0.22 mag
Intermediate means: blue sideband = 149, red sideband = 262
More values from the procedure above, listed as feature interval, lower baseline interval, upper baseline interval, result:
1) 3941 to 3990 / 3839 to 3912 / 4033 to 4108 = 0.15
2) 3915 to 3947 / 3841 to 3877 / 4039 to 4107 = 0.40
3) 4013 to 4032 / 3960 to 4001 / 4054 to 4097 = -0.21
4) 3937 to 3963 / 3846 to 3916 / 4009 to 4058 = 0.22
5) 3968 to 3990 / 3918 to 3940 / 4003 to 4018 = 0.12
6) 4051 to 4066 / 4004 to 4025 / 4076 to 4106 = 0.12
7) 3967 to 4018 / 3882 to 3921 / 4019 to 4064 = -0.02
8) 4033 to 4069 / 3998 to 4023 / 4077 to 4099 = 0.12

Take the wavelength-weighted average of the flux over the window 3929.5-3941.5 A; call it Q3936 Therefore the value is 75.9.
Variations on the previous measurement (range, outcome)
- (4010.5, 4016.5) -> 288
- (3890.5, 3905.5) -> 190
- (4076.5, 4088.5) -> 278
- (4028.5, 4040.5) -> 260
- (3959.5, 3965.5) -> 133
